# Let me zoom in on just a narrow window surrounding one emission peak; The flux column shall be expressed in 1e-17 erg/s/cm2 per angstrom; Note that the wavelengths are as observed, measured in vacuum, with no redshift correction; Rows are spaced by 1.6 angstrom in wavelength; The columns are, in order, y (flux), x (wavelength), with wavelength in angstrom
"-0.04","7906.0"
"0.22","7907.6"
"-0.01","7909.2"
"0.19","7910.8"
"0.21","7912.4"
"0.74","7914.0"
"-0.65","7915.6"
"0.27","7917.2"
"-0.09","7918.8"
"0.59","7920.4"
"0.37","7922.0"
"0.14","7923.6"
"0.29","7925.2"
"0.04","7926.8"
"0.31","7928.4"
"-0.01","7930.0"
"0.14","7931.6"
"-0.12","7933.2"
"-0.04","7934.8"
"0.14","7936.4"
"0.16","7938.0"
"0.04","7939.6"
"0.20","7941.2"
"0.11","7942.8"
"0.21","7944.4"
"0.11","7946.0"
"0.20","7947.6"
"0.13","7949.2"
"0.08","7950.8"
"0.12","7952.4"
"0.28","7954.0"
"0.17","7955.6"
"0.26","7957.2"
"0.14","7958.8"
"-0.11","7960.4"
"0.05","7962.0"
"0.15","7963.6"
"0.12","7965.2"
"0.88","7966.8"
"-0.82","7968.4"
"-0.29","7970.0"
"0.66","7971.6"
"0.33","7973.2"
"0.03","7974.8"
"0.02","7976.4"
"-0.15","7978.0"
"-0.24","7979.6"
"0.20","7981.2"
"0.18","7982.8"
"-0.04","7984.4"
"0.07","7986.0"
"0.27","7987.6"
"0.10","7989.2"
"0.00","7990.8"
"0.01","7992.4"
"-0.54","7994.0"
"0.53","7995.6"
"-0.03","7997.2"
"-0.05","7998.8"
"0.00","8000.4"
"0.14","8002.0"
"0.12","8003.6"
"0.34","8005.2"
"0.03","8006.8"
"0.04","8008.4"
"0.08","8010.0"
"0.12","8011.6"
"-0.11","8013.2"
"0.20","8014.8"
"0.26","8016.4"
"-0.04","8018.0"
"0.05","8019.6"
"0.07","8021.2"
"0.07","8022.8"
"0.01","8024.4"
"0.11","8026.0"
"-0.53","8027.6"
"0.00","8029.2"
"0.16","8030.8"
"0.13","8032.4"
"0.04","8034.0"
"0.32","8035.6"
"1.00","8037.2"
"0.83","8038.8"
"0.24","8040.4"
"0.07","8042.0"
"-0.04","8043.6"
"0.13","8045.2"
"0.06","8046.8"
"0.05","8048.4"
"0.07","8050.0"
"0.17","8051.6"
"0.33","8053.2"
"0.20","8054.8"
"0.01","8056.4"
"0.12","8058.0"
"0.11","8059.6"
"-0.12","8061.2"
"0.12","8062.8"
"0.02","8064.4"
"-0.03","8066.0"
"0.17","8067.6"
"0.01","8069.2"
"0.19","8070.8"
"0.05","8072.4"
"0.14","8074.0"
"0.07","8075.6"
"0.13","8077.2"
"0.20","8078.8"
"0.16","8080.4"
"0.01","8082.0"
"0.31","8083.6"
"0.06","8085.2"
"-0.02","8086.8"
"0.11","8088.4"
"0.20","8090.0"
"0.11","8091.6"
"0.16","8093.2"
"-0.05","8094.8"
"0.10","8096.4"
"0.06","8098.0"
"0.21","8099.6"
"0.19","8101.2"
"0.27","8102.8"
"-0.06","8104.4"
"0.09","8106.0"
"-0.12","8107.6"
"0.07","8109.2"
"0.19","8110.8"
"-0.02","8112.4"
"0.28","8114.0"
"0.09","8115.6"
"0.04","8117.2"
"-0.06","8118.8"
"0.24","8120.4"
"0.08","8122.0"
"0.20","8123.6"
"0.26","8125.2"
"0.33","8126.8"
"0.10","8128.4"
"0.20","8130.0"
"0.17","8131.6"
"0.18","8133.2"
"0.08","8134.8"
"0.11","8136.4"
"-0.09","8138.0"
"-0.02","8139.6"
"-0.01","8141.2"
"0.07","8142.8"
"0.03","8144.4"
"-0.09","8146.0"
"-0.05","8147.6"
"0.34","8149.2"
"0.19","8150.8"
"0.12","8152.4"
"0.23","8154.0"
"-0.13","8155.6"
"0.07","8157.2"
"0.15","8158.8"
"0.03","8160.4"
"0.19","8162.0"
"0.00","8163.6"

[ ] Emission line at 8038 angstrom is H-beta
